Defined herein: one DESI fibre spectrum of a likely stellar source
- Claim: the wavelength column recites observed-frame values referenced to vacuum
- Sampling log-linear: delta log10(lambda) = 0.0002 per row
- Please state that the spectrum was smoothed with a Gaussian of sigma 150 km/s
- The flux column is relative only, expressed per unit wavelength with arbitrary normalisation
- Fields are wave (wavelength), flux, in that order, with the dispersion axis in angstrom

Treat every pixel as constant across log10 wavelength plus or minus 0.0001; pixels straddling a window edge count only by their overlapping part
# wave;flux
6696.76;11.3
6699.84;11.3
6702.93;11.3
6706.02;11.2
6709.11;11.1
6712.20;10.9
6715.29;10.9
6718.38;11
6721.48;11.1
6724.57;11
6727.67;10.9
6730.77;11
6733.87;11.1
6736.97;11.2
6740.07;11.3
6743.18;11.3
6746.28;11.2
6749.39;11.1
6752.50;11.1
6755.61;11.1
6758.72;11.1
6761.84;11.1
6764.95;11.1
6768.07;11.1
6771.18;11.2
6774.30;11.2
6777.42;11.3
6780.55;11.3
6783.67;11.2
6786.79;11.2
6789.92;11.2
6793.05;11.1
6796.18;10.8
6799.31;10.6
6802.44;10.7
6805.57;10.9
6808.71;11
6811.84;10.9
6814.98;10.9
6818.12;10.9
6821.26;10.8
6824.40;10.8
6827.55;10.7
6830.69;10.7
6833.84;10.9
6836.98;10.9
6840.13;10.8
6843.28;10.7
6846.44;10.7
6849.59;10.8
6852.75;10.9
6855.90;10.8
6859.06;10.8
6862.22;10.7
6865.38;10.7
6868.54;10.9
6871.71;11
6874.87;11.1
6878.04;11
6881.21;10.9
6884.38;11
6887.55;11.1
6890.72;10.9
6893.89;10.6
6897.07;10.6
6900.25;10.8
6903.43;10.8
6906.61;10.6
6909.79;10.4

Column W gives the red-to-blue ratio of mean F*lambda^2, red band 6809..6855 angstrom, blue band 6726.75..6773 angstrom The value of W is 1.0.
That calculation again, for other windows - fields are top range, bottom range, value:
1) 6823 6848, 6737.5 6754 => 0.99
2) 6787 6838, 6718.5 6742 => 1.01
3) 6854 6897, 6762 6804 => 1.01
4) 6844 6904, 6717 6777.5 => 1.01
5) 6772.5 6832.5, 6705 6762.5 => 1.01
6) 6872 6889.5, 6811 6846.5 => 1.03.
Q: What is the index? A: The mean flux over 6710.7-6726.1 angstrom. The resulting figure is 11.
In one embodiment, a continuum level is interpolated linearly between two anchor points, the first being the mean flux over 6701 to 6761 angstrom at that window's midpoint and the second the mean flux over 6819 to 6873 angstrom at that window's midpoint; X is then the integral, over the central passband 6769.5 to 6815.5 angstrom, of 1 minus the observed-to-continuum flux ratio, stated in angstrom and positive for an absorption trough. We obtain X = -0.41 angstrom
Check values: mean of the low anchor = 11.1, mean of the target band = 11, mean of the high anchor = 10.8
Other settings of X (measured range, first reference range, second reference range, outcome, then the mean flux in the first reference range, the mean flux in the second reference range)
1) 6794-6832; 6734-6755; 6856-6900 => 0.72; 11.2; 10.9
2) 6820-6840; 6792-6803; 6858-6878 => 0.06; 10.8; 10.9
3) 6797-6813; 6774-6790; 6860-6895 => 0.49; 11.2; 10.9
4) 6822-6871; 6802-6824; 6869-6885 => 0.65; 10.9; 11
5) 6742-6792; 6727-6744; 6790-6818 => -0.70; 11.1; 10.9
